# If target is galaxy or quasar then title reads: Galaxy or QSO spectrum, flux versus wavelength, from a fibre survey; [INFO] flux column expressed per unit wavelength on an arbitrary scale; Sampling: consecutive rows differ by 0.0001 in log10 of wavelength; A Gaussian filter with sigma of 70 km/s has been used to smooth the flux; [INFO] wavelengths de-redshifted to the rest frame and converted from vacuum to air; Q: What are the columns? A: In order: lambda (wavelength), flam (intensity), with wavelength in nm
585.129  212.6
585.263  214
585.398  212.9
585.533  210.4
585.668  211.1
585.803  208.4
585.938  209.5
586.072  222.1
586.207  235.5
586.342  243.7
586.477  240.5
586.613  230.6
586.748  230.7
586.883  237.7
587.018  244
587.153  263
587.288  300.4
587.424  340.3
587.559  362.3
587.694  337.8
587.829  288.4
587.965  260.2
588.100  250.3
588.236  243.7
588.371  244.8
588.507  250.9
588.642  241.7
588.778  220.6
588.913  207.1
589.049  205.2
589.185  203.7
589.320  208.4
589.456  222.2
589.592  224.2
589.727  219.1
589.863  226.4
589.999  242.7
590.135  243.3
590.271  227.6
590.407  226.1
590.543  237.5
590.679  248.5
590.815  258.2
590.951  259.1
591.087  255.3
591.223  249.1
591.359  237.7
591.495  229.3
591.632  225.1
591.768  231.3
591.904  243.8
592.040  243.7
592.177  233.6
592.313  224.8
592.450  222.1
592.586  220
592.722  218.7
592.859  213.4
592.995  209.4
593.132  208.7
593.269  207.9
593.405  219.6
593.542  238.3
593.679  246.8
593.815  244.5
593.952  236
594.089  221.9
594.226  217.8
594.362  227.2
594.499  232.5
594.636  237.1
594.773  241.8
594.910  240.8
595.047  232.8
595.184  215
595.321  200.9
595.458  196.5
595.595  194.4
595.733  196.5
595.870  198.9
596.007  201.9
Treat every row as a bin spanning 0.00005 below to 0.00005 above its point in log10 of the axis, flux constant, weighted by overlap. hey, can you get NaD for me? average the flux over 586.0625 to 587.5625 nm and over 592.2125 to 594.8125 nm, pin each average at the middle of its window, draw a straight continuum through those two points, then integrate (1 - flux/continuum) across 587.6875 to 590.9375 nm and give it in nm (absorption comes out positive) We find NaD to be 0.13 nm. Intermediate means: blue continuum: 260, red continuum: 226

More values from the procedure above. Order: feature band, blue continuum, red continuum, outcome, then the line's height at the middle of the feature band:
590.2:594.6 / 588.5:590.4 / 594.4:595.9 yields -0.223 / 221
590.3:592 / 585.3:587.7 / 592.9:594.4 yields -0.057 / 234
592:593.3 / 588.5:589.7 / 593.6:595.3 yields 0.043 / 228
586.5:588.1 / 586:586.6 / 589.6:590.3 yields -0.309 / 234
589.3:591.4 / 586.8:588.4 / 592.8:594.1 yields 0.142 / 255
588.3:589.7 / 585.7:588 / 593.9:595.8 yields 0.155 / 250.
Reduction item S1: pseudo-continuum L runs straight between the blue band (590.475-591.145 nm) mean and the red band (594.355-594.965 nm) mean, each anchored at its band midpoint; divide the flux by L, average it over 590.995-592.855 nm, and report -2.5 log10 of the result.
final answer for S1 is 0.065 mag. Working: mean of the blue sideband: 252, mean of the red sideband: 237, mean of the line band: 233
